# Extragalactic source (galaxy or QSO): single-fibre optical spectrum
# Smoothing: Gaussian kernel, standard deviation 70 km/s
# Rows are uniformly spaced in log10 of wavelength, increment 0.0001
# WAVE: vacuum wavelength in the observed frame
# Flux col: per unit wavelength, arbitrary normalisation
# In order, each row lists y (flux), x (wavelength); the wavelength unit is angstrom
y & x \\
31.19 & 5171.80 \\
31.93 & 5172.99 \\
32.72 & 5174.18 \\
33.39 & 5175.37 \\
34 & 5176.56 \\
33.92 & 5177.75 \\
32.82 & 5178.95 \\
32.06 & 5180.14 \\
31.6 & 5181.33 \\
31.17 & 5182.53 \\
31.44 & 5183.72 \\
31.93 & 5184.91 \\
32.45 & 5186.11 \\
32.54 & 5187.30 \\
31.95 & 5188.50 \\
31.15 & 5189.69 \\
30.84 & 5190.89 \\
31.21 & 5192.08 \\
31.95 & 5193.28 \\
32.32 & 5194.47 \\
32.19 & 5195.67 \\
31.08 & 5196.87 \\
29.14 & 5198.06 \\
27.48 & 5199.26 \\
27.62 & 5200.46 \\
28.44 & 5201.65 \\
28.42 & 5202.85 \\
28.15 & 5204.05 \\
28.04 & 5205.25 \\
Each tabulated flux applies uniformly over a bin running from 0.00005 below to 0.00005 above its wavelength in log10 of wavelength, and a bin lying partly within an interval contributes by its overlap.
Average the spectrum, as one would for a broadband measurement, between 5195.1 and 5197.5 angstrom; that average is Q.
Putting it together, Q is 31.6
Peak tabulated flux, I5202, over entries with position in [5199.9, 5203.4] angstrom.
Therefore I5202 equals 28.44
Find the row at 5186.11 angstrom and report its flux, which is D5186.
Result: 32.45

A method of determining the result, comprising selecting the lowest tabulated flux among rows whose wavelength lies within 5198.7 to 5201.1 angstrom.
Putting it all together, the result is 27.48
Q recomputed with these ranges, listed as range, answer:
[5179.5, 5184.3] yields 31.6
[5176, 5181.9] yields 32.9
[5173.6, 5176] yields 33.1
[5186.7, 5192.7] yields 31.5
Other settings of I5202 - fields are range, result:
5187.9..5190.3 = 31.95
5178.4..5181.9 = 32.82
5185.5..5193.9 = 32.54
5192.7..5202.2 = 32.32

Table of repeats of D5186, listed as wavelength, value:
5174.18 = 32.72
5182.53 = 31.17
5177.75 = 33.92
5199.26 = 27.48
